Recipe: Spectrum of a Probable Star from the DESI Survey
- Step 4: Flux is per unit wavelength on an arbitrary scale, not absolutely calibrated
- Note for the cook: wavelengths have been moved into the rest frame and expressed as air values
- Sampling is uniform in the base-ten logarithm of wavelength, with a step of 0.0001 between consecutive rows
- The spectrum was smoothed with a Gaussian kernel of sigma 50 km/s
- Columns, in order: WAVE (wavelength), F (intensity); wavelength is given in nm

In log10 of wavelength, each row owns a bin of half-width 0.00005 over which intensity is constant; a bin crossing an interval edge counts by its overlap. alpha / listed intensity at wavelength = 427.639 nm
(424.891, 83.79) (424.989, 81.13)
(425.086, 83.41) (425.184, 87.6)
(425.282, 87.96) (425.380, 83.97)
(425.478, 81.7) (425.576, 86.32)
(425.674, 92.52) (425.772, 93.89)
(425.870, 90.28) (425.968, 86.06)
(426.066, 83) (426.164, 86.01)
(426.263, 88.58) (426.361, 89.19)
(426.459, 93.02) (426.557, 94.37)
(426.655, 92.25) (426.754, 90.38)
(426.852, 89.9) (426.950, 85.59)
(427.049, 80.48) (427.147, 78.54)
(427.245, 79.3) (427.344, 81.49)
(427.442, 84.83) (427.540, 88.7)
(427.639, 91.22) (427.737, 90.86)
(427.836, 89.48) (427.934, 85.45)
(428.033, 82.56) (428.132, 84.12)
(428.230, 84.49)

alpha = 91.22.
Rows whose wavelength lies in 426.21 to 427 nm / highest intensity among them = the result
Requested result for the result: 94.37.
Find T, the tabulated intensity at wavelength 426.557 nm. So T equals 94.37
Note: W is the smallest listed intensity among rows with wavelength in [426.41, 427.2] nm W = 78.54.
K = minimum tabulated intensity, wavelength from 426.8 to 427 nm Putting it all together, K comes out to 85.59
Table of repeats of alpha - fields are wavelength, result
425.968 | 86.06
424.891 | 83.79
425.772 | 93.89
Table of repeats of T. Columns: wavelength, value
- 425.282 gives 87.96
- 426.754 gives 90.38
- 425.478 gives 81.7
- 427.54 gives 88.7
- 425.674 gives 92.52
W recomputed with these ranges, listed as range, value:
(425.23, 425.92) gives 81.7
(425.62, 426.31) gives 83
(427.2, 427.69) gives 79.3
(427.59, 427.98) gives 85.45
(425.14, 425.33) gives 87.6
